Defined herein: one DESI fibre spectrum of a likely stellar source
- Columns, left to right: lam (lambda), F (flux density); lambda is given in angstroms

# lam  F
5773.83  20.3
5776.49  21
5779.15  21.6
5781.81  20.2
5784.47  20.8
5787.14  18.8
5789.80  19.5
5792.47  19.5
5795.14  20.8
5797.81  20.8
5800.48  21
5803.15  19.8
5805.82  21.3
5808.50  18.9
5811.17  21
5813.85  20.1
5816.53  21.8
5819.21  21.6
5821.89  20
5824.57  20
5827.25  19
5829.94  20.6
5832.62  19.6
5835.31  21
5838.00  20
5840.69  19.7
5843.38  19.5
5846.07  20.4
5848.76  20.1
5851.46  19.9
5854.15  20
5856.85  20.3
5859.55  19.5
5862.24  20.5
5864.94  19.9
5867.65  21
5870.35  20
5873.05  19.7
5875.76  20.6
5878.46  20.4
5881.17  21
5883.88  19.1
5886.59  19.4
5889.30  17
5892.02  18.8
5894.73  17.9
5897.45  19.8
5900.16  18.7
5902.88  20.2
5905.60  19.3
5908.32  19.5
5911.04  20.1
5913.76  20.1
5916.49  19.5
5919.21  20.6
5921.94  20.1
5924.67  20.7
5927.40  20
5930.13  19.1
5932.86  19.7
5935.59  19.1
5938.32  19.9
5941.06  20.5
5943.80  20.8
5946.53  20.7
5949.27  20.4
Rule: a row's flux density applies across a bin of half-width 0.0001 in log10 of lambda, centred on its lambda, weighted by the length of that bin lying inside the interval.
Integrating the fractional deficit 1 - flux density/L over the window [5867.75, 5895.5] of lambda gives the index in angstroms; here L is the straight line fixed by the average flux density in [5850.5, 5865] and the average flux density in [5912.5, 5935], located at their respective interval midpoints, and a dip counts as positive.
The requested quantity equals 0.71 angstroms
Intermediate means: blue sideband 20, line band 19.5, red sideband 19.9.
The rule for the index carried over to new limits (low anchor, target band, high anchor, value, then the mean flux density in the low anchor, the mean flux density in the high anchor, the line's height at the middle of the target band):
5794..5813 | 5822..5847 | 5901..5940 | 0.4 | 20.5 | 19.8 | 20.3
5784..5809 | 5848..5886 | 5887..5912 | -1.5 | 20.1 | 19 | 19.4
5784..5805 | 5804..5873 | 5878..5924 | -1.2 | 20.1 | 19.5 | 19.9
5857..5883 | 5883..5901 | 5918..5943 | 1.3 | 20.3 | 20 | 20.2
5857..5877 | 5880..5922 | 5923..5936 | 1.1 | 20.2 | 19.8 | 20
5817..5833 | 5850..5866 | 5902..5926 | 0.1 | 20.3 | 20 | 20.2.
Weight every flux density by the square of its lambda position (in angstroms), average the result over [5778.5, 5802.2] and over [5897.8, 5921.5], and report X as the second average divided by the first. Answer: 1.01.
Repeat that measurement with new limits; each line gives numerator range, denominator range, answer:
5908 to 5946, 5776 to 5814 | 1.03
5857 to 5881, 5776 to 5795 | 1.03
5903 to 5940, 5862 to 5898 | 1.03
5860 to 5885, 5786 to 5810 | 1.03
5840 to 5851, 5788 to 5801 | 1.00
